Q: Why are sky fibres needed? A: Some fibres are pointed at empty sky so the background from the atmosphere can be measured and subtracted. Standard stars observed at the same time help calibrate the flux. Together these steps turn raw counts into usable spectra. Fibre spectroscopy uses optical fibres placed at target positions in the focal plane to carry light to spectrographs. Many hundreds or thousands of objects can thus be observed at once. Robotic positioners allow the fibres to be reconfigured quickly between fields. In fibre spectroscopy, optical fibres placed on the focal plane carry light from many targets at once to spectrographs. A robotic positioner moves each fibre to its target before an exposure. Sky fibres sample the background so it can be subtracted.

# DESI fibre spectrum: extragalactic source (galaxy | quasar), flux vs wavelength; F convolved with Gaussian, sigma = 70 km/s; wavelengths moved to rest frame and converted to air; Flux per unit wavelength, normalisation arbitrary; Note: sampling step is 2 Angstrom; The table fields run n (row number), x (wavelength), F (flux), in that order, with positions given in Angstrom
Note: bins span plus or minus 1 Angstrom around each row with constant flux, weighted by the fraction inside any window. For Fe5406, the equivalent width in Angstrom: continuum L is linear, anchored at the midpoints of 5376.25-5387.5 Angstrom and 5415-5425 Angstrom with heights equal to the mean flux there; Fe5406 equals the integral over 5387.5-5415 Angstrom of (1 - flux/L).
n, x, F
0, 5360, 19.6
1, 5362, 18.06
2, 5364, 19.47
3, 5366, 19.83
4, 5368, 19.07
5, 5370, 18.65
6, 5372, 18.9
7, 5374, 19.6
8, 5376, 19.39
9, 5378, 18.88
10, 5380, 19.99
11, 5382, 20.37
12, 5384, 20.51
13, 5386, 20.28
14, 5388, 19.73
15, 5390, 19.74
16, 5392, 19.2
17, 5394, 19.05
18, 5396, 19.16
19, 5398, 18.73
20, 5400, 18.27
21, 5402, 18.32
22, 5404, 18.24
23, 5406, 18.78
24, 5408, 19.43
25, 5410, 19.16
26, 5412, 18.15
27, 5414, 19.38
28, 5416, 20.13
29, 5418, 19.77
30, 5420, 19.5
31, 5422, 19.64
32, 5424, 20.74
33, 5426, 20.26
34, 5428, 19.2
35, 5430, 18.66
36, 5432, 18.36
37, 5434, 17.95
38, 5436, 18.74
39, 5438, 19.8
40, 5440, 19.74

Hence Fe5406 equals 1.4 Angstrom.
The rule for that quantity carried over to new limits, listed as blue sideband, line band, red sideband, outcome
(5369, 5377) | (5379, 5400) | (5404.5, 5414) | -0.6 Angstrom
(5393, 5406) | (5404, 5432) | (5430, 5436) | -1.4 Angstrom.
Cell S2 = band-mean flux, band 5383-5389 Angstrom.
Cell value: 20.2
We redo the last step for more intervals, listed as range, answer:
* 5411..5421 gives 19.4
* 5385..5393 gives 19.7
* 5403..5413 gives 18.8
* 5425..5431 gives 19.4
